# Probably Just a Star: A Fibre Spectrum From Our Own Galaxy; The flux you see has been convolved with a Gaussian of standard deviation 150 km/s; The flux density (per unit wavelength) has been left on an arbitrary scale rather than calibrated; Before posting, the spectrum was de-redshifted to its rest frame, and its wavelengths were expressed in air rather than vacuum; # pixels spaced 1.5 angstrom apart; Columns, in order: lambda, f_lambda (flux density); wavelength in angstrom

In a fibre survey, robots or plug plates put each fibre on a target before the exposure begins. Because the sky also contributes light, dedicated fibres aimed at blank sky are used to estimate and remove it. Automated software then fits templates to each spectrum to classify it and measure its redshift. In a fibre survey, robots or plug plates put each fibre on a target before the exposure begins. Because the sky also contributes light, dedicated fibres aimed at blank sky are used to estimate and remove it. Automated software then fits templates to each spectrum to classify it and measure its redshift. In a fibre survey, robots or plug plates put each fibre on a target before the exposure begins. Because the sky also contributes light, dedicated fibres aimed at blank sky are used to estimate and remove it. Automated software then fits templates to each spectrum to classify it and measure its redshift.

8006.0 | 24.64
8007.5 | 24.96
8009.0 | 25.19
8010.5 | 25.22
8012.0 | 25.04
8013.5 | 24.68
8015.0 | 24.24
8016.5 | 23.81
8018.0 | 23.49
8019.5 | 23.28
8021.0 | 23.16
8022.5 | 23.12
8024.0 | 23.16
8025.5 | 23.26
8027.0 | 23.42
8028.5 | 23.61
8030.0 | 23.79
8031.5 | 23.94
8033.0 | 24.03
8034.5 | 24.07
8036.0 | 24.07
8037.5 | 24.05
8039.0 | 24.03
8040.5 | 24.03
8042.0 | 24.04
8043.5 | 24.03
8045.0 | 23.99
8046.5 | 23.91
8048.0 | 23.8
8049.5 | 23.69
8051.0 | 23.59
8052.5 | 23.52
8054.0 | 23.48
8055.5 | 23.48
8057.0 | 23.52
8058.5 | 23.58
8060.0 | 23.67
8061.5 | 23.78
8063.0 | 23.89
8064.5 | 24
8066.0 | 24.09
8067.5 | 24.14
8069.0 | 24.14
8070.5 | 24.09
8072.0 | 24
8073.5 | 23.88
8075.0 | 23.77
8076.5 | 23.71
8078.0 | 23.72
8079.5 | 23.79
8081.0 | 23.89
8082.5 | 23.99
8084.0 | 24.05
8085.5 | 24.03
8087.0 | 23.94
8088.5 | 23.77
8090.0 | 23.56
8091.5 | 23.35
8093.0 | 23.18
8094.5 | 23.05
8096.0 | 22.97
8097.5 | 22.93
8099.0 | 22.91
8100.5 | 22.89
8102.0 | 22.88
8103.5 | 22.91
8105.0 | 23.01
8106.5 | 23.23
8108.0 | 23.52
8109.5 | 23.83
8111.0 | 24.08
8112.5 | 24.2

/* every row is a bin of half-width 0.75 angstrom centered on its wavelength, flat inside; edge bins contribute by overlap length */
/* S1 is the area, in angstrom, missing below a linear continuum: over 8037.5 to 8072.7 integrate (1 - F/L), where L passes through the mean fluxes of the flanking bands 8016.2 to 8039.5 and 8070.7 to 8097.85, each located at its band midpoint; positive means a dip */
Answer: -0.3 angstrom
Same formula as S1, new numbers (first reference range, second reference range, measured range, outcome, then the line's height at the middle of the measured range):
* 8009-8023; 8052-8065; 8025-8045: 0.00 angstrom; 23.9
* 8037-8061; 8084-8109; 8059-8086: -0.44 angstrom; 23.5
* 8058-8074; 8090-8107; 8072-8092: -0.27 angstrom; 23.5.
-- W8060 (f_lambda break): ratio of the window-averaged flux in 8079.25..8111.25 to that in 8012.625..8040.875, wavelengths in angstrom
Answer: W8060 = 1.0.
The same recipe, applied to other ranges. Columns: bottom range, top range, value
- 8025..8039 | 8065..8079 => 1.01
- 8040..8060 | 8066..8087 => 1.01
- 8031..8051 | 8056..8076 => 1.00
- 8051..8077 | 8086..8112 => 0.98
